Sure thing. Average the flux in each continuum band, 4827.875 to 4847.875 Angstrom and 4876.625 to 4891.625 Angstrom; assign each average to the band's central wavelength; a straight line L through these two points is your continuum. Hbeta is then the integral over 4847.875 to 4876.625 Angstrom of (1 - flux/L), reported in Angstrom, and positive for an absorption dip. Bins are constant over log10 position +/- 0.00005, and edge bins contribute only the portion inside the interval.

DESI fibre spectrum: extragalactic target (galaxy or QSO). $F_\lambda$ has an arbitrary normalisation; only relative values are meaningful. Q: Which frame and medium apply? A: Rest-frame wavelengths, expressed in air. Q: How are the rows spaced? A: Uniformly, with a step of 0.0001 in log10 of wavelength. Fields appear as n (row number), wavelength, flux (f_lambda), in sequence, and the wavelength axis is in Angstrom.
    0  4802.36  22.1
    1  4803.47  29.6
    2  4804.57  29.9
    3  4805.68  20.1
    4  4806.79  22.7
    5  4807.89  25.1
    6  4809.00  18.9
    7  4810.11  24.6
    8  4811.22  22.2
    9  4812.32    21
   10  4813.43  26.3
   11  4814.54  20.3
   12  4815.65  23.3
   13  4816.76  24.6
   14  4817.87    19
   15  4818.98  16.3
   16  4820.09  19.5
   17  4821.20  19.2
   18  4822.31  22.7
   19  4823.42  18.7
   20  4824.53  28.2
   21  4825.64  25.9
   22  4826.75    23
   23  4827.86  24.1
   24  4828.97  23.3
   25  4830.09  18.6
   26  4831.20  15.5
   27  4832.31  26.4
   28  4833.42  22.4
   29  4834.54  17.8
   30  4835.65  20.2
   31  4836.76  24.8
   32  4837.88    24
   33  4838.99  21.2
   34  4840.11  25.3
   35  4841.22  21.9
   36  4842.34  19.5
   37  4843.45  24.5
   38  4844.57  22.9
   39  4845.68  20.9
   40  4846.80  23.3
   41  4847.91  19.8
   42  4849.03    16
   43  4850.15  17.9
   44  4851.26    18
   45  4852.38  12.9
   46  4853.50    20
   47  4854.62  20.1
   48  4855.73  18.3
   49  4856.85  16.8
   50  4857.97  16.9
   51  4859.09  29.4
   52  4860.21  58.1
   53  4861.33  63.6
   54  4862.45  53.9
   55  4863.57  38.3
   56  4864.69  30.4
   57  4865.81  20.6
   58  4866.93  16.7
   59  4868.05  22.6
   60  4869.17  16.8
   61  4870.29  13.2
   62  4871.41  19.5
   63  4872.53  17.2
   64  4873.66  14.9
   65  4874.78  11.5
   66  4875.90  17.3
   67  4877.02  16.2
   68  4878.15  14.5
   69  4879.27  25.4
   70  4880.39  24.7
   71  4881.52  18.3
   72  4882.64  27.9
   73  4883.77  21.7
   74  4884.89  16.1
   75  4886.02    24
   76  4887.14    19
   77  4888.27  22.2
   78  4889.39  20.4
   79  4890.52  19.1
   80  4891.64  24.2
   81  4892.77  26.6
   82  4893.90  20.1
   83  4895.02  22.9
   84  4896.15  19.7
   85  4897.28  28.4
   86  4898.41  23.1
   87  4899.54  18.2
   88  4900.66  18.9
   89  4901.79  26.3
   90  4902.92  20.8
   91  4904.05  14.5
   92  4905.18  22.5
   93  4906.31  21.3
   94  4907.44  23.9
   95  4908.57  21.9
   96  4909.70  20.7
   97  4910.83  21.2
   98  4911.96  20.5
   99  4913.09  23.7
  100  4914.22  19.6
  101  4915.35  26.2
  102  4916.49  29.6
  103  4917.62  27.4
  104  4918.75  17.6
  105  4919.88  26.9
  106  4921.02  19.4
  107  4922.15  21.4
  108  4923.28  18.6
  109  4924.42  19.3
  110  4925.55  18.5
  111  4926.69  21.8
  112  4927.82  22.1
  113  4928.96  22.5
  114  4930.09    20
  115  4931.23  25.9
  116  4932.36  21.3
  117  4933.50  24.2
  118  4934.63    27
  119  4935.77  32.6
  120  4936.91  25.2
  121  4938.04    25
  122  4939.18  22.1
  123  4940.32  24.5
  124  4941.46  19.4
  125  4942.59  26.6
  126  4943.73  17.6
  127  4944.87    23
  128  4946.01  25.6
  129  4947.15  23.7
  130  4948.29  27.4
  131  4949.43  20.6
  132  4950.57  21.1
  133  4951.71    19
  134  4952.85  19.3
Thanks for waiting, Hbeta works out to -3.4 Angstrom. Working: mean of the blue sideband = 21.9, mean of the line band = 23.9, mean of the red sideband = 20.9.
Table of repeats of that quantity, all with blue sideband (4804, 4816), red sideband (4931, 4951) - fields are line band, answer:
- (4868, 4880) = 3.31 Angstrom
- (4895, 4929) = 2.77 Angstrom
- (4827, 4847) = 1.11 Angstrom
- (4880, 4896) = 1.23 Angstrom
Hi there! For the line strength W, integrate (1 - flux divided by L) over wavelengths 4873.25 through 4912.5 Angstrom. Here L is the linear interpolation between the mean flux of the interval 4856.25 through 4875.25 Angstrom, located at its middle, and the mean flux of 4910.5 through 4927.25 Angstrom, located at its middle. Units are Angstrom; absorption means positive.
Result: 5.80 Angstrom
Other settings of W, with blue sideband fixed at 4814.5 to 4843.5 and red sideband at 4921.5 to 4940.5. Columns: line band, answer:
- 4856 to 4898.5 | -3.0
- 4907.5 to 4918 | -0.3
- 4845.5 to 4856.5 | 1.7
